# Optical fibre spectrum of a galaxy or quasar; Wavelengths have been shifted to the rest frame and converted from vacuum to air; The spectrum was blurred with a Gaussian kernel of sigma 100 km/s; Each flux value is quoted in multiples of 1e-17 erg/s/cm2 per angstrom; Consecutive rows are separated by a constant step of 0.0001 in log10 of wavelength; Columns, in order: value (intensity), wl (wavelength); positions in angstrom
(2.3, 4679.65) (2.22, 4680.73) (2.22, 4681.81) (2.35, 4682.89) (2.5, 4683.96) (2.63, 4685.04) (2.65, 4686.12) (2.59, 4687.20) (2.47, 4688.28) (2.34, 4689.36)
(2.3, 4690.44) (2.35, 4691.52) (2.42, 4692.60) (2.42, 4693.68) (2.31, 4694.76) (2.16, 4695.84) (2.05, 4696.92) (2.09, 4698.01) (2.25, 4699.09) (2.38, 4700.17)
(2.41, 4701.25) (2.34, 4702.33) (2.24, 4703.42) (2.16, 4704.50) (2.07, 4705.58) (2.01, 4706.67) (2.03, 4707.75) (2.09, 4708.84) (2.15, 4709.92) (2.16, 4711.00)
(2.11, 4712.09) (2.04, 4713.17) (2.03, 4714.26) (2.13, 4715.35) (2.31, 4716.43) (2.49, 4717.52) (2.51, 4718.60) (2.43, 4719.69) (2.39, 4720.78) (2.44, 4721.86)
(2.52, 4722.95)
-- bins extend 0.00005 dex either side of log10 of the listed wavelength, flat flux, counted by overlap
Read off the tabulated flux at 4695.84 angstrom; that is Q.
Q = 2.16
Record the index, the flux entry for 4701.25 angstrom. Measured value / 2.41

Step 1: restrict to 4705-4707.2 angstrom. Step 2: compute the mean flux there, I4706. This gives 2.04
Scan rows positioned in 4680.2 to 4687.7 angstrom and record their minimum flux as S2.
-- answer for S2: 2.22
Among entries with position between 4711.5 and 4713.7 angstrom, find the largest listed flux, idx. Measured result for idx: 2.11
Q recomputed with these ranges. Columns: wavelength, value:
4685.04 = 2.63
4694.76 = 2.31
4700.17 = 2.38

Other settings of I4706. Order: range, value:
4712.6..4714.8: 2.04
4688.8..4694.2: 2.37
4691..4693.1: 2.39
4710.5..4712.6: 2.13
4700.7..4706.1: 2.25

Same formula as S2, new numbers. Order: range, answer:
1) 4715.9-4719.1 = 2.31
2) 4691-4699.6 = 2.05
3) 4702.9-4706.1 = 2.07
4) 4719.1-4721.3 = 2.39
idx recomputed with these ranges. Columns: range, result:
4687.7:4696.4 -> 2.47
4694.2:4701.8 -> 2.41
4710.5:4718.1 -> 2.49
